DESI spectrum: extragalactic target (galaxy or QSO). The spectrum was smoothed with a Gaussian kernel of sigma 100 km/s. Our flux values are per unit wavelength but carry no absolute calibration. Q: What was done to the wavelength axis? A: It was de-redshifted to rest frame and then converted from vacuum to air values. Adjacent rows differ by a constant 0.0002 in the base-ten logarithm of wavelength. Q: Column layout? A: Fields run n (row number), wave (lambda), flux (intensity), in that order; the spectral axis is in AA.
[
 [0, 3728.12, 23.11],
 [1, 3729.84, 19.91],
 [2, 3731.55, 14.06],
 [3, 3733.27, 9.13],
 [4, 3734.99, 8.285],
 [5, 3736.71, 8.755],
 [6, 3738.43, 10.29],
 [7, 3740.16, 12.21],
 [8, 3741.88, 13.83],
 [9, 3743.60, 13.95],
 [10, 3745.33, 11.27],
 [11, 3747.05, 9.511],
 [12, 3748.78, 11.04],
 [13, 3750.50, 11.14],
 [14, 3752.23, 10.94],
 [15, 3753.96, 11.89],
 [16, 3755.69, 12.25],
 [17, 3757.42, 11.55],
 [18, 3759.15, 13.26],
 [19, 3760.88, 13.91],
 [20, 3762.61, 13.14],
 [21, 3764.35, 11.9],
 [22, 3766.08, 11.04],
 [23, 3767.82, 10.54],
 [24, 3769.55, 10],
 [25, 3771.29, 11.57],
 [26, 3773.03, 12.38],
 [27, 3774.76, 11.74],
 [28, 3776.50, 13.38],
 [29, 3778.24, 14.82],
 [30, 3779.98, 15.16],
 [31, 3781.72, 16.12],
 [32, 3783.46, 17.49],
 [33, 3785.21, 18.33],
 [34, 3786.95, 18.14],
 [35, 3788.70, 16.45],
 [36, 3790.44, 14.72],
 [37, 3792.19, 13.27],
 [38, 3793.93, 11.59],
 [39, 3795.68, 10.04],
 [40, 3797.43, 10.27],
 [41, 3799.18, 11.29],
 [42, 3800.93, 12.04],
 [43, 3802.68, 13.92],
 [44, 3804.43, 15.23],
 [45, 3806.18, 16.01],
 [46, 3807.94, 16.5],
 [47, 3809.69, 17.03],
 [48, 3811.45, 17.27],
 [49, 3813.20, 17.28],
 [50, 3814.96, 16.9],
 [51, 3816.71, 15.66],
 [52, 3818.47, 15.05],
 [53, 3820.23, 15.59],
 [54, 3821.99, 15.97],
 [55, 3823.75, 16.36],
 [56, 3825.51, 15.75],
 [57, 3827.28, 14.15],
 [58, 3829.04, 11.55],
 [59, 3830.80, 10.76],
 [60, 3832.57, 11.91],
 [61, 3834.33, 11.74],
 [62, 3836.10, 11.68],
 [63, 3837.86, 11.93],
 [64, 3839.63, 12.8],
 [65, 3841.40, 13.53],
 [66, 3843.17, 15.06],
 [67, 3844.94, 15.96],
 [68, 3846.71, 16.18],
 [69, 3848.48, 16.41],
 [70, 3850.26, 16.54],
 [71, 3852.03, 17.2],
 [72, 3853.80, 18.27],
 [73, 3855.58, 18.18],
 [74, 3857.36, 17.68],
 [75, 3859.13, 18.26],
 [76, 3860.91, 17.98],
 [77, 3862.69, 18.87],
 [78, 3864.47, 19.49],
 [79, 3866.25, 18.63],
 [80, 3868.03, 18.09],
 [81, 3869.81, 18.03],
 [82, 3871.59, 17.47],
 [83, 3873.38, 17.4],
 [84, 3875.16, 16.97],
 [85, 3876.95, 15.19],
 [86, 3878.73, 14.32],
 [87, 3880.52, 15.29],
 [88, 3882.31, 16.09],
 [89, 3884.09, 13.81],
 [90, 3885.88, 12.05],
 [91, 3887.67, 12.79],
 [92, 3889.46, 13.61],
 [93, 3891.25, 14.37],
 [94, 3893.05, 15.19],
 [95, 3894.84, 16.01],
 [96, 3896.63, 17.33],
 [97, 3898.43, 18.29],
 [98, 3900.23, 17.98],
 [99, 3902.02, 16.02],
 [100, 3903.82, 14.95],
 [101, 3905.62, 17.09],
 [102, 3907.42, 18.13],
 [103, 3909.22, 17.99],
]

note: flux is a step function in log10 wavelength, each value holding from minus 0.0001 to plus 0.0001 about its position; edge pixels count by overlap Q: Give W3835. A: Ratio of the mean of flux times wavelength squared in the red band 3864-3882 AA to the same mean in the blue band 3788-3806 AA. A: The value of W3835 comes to 1.36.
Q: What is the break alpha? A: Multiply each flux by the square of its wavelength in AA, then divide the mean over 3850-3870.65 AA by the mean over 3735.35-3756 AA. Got 1.7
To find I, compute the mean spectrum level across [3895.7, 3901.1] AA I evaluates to 17.8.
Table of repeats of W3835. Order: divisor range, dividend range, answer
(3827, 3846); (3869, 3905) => 1.25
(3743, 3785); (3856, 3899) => 1.38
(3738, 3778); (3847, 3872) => 1.58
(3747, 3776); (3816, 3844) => 1.21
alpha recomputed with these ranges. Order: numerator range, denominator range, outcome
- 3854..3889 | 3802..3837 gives 1.15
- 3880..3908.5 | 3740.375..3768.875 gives 1.40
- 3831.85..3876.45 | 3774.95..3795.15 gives 1.11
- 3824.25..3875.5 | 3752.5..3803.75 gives 1.25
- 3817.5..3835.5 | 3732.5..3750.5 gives 1.33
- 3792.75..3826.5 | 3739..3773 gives 1.28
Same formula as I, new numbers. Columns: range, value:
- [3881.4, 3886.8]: 14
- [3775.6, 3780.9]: 14.5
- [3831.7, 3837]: 11.8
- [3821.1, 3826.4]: 16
